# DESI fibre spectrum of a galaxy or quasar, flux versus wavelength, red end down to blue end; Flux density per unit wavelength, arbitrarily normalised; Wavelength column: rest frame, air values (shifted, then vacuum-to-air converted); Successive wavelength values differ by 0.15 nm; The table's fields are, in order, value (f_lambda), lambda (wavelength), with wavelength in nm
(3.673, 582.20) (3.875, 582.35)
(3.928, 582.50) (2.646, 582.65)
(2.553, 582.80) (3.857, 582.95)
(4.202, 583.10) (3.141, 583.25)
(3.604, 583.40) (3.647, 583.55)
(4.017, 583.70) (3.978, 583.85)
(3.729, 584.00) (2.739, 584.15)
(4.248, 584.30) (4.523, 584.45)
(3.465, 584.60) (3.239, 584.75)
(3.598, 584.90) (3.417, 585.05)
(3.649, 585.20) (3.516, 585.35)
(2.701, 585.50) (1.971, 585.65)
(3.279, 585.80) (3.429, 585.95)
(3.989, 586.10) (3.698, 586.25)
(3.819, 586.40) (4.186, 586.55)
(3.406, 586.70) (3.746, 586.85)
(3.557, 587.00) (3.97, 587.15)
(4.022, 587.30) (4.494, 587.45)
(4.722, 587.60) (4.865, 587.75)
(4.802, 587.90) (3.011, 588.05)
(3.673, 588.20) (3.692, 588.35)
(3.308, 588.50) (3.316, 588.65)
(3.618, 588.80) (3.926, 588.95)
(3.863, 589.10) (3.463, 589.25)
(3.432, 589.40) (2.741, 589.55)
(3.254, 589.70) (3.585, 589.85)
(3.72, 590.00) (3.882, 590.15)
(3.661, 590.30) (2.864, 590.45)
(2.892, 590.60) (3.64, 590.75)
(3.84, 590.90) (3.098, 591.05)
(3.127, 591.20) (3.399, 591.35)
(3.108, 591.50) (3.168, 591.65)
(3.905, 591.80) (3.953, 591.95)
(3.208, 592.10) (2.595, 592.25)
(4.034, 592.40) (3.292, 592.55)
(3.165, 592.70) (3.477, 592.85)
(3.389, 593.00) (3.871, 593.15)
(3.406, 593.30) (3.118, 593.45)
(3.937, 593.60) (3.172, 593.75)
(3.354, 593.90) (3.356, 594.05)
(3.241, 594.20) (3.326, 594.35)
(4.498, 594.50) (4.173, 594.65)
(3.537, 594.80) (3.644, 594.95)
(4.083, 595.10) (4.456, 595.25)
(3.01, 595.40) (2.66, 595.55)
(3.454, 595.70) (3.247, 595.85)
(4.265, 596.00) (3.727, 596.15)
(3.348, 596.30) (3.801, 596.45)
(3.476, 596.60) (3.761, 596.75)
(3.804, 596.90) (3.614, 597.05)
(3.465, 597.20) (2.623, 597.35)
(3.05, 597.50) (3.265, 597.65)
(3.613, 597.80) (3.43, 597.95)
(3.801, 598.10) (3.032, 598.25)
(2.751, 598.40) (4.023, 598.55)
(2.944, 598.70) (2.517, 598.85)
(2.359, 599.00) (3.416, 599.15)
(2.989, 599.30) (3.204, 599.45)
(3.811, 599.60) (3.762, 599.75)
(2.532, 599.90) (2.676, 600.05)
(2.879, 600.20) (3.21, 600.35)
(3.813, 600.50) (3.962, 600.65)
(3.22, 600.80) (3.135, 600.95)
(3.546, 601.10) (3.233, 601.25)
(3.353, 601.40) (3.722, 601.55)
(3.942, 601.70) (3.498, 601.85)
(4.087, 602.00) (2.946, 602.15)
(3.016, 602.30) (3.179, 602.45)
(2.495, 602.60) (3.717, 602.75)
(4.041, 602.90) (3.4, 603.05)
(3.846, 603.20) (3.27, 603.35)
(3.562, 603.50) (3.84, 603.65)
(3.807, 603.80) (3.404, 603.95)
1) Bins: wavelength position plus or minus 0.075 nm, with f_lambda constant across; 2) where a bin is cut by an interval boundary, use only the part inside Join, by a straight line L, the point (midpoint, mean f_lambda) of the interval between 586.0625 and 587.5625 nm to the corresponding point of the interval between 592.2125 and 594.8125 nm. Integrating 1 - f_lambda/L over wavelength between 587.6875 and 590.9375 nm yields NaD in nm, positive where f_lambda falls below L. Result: 0.15 nm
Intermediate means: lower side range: 3.91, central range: 3.59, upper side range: 3.51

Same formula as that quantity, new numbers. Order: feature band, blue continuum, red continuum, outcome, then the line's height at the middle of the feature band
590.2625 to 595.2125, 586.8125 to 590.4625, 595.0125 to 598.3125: 0.19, 3.62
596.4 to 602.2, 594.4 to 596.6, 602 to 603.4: 0.29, 3.52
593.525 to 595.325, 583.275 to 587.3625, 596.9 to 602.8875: -0.17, 3.4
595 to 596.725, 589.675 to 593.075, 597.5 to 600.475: -0.17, 3.27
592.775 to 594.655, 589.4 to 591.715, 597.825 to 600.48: -0.15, 3.27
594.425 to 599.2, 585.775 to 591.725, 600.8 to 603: 0.05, 3.5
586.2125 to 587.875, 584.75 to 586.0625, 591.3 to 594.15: -0.41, 3.26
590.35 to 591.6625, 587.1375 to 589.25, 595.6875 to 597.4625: 0.19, 3.8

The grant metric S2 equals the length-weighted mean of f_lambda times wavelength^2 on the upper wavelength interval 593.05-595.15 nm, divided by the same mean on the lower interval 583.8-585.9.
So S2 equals 1.09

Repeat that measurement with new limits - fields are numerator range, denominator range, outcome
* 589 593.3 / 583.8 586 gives 1.02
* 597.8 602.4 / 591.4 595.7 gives 0.96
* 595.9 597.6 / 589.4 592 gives 1.06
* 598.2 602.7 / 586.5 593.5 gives 0.94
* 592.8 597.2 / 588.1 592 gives 1.06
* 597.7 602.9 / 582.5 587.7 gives 0.96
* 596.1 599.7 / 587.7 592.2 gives 0.97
